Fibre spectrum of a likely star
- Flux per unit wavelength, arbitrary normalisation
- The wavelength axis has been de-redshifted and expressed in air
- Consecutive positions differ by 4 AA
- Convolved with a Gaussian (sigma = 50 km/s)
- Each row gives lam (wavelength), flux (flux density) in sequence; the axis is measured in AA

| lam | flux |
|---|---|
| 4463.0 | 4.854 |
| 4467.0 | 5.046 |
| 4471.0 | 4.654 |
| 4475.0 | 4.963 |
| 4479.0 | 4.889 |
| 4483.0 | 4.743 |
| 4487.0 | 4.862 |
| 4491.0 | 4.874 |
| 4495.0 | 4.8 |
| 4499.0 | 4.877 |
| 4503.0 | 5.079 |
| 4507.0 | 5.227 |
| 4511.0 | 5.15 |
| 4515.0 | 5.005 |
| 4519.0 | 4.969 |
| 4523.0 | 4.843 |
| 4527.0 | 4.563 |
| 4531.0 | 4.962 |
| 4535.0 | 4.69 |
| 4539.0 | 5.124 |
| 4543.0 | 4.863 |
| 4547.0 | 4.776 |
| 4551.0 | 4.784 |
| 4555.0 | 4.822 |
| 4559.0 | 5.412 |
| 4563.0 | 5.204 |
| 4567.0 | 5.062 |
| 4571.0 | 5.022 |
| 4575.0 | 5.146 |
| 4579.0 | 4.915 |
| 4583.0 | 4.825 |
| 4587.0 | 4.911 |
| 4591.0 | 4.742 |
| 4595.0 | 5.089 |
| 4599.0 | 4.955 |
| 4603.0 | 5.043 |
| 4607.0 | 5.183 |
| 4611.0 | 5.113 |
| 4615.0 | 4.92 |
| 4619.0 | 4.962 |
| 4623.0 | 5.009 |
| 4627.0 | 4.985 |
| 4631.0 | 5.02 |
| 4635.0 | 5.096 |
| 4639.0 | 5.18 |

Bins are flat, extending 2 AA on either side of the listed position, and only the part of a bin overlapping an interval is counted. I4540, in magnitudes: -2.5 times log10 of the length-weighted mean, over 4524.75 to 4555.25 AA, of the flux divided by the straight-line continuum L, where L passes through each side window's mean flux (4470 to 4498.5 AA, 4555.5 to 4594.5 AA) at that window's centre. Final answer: 0.03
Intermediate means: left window 4.84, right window 5.02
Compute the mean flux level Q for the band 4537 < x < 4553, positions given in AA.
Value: 4.89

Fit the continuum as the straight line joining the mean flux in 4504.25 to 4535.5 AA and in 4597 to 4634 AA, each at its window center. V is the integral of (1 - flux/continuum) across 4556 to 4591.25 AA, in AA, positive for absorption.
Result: -0.3 AA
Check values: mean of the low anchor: 4.94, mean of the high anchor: 5.02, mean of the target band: 5.03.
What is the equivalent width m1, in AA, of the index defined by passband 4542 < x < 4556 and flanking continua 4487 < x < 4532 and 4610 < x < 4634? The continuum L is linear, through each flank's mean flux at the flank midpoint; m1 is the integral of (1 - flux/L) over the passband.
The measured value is 0.4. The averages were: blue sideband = 4.94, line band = 4.81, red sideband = 5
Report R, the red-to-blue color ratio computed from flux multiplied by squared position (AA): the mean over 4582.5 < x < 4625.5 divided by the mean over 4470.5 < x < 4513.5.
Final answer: 1.06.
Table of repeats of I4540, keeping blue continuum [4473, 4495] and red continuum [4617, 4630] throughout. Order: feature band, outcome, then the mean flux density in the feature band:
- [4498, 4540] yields -0.01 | 4.95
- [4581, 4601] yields 0.01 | 4.9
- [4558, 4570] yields -0.06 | 5.19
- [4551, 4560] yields -0.02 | 5.01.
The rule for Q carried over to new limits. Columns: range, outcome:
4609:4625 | 5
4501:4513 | 5.15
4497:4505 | 4.98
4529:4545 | 4.91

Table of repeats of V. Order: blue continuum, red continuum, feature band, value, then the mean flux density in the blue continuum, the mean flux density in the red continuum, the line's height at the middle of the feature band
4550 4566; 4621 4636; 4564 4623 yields 0.6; 5.07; 5.02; 5.05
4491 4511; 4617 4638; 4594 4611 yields -0.2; 5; 5.02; 5.02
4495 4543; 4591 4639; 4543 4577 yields -0.3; 4.94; 5.03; 4.98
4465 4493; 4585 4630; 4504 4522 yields -0.7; 4.86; 4.99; 4.9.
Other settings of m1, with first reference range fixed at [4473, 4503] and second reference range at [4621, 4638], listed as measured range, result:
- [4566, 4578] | -0.23 AA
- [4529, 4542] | 0.02 AA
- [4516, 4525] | -0.01 AA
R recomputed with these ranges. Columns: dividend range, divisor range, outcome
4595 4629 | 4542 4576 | 1.03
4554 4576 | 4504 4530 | 1.05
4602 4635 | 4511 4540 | 1.07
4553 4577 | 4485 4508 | 1.07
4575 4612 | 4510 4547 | 1.05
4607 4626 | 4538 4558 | 1.06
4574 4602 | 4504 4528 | 1.02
